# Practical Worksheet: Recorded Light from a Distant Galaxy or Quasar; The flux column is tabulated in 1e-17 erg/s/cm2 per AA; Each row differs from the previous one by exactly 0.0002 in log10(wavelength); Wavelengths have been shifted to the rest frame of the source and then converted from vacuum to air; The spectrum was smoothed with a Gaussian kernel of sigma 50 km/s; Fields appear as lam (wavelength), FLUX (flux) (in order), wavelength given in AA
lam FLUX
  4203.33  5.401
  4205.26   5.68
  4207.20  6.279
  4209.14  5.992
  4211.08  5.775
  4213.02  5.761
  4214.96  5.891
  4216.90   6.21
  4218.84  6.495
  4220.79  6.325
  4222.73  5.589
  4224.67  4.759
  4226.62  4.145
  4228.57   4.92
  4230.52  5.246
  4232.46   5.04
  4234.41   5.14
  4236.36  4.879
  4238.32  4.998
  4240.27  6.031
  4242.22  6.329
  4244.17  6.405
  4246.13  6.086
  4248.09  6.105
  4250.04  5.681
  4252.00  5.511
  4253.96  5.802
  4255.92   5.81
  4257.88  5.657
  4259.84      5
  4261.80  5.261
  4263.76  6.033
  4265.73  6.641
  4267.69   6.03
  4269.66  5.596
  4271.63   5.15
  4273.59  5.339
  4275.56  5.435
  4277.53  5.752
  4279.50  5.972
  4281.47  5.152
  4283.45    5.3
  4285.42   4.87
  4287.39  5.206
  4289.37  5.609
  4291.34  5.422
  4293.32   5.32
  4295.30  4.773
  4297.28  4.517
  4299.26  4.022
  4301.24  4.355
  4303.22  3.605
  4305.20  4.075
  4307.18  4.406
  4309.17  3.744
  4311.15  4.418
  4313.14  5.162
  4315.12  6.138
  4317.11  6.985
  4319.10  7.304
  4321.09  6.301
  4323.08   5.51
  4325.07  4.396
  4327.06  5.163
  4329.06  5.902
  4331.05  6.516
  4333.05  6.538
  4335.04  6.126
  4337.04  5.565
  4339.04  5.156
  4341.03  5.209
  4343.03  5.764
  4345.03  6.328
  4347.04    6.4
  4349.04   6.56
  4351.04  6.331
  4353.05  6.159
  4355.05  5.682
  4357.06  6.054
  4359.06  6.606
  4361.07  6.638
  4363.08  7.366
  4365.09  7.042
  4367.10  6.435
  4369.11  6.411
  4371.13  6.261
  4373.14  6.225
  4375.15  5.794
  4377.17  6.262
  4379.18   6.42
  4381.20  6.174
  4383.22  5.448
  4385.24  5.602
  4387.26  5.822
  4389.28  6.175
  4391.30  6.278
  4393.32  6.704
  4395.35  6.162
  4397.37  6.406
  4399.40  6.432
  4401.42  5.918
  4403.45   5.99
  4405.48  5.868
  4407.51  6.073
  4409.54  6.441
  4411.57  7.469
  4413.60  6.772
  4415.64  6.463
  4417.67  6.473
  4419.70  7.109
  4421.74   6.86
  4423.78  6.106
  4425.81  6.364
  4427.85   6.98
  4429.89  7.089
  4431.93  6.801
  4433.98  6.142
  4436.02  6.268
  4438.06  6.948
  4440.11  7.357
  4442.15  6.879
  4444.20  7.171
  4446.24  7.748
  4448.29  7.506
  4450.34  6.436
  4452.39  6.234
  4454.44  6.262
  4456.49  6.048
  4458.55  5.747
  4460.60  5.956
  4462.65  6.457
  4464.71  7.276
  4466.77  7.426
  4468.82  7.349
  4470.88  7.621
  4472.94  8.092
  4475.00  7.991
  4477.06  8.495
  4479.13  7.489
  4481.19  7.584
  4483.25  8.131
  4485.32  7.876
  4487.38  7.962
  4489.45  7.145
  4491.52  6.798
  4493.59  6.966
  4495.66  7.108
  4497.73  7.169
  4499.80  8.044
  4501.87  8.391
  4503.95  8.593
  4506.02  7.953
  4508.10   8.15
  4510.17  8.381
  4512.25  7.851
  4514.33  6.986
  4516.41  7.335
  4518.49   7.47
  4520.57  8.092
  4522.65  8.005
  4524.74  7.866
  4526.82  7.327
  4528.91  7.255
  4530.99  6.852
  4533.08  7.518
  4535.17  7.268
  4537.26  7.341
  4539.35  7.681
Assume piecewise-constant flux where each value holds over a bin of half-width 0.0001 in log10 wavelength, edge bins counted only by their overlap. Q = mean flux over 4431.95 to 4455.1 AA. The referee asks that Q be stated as 6.82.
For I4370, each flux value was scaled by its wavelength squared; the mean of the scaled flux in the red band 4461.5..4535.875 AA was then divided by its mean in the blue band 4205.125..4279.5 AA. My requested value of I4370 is 1.51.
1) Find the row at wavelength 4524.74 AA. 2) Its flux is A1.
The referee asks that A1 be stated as 7.866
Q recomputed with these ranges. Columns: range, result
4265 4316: 5.07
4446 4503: 7.26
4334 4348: 5.79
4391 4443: 6.56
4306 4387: 5.96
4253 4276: 5.65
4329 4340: 5.98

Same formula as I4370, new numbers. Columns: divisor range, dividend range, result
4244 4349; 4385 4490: 1.33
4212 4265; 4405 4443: 1.30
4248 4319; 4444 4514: 1.53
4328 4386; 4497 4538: 1.34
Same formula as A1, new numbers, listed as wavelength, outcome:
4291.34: 5.422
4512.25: 7.851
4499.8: 8.044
